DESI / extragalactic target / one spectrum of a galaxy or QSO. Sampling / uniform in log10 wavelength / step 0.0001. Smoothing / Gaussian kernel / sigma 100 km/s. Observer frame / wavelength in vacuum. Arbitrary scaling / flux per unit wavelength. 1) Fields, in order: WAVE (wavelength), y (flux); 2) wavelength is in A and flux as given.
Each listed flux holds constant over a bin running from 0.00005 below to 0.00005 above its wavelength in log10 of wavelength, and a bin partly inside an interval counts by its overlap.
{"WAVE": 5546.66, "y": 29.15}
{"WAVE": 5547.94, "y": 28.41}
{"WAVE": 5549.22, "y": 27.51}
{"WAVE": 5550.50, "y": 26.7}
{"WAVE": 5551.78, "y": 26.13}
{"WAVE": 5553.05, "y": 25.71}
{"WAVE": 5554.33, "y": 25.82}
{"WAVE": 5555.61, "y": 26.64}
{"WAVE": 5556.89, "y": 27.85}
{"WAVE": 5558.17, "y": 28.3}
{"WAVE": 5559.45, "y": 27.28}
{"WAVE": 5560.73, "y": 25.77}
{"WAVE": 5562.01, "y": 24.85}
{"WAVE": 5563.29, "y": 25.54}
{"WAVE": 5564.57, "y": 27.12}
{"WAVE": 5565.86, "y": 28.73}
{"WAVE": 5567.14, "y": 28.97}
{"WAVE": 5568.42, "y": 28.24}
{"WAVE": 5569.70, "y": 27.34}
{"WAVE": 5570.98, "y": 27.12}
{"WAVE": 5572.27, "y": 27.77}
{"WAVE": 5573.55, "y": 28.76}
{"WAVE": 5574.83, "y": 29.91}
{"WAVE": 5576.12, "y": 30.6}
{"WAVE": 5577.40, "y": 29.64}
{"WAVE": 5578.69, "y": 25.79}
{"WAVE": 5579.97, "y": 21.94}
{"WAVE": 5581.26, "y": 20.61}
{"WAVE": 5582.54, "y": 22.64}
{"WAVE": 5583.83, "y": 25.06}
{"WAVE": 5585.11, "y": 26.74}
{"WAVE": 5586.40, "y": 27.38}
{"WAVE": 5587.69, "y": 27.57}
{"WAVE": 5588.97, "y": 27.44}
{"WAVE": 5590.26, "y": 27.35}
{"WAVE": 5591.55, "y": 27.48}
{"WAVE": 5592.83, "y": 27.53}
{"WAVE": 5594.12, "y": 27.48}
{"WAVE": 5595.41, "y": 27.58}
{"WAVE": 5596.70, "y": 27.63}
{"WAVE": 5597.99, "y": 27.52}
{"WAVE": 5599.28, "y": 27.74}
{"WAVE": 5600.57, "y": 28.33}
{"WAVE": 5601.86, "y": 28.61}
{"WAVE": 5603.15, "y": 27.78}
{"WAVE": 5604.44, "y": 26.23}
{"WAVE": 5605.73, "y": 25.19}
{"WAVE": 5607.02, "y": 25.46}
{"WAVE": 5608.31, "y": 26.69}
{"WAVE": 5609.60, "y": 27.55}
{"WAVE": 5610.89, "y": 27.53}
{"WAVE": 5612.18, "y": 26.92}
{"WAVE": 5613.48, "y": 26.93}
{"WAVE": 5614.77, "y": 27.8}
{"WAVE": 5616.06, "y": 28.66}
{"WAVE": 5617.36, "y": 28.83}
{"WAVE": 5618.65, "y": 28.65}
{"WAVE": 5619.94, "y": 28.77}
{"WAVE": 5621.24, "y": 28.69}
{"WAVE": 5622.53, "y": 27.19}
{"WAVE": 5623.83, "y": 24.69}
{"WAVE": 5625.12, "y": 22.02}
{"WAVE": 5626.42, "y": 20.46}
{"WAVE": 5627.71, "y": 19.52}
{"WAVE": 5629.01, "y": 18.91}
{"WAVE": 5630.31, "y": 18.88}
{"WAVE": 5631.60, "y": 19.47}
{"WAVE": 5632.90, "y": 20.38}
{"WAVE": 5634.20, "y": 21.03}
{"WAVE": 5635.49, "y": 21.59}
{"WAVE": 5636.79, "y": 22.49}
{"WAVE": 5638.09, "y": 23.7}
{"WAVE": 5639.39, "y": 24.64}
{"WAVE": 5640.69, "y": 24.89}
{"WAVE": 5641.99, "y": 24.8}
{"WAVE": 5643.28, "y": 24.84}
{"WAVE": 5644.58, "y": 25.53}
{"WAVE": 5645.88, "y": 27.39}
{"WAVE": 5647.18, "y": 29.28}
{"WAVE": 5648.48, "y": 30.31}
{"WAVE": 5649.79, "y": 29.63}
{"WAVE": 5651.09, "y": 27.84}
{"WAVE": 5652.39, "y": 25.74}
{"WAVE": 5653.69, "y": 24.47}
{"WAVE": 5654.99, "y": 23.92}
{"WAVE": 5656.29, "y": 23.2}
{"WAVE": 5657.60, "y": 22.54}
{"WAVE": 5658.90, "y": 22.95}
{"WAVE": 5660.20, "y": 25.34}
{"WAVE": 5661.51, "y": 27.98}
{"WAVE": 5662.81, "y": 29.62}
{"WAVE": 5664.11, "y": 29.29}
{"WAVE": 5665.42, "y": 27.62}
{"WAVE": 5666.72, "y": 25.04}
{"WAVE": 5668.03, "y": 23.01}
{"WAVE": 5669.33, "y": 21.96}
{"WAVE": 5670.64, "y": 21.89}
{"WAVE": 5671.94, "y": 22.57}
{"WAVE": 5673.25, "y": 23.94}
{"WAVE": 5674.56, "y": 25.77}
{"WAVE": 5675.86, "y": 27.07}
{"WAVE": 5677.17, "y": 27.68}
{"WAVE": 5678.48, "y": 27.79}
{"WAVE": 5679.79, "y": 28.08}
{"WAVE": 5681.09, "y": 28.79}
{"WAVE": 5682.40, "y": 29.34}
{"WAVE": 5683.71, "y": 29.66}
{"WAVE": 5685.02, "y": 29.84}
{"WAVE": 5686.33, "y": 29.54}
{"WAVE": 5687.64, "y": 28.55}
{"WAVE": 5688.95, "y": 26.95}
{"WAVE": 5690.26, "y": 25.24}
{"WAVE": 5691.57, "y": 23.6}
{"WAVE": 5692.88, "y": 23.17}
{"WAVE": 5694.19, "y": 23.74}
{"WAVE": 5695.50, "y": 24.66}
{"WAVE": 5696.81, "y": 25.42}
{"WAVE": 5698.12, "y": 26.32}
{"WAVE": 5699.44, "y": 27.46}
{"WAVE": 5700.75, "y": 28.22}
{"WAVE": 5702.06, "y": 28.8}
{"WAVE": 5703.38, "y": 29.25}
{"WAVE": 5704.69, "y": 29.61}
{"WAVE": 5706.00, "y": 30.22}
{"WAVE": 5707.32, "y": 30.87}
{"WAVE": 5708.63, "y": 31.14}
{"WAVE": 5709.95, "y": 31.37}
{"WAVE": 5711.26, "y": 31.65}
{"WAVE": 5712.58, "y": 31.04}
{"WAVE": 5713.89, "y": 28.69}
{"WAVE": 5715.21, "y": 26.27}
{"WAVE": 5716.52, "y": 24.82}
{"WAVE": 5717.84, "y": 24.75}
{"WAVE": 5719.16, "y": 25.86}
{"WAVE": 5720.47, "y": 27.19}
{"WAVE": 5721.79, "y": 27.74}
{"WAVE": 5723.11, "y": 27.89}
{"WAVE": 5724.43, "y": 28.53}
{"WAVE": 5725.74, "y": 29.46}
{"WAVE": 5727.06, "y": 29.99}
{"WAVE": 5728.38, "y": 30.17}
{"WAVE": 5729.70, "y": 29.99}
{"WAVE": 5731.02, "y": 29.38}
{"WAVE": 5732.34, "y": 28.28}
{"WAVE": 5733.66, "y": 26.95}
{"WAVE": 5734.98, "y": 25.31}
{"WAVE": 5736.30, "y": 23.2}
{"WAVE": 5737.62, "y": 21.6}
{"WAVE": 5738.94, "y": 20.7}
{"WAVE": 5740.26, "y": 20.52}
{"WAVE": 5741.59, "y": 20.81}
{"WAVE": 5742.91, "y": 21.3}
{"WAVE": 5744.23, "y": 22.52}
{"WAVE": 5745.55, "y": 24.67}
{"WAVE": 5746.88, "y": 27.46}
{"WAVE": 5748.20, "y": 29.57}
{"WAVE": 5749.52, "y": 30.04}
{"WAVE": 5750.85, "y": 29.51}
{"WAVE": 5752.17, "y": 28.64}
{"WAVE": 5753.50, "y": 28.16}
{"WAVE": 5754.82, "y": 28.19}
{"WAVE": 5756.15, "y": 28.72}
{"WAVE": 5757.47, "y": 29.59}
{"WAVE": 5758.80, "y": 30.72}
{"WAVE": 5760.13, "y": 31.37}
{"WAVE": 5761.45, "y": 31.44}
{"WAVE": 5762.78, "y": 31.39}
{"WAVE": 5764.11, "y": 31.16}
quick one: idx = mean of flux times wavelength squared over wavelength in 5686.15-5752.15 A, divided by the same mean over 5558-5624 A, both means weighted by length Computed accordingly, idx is 1.0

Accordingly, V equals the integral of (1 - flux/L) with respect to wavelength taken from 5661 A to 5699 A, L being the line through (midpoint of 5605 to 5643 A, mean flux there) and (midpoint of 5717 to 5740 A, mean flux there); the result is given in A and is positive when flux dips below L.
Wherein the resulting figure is -0.9 A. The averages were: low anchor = 24.6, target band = 26.4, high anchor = 26.8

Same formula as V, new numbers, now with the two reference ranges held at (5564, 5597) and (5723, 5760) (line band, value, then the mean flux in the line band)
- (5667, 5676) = 1.1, 23.6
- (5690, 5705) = 0.4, 26.2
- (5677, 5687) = -0.7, 28.9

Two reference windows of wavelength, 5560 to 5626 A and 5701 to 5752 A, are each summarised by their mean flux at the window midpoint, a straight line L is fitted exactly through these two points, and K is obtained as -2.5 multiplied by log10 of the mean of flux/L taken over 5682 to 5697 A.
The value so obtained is 0.024 mag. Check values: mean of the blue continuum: 27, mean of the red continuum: 27.3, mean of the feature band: 26.6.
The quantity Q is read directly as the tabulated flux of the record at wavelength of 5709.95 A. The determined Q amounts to 31.37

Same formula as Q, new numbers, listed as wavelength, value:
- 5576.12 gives 30.6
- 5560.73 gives 25.77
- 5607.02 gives 25.46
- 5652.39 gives 25.74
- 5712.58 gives 31.04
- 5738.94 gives 20.7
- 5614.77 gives 27.8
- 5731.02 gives 29.38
